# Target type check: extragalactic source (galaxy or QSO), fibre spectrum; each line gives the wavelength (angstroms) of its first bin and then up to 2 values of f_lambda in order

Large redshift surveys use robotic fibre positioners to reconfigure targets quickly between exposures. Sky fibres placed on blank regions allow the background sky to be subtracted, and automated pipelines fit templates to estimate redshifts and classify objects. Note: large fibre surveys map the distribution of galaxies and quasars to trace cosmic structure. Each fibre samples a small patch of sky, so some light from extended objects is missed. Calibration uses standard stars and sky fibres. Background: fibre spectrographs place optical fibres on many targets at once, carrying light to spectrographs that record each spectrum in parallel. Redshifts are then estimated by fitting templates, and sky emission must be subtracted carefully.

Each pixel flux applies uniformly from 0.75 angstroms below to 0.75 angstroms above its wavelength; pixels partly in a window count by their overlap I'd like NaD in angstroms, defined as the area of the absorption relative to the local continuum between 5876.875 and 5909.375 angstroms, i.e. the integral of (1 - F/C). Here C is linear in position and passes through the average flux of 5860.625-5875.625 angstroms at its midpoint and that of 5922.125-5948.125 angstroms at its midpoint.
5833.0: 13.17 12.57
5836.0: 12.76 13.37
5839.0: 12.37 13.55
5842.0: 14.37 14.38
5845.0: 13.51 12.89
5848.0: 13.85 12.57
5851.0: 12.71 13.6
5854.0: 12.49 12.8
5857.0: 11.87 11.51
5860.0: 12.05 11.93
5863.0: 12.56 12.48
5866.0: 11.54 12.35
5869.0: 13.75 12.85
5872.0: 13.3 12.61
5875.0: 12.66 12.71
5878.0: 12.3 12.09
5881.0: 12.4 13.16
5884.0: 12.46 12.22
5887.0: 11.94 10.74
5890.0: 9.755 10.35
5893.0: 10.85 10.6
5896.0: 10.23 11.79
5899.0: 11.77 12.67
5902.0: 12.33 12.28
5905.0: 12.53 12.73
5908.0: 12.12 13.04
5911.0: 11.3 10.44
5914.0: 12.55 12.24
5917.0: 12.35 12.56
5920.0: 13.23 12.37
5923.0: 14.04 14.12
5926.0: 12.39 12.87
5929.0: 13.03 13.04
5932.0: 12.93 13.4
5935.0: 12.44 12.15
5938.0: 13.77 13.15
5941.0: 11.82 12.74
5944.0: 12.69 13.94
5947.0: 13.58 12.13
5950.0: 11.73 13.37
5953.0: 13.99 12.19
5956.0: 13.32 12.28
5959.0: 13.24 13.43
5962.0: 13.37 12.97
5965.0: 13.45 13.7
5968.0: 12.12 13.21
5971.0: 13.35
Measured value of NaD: 2.4 angstroms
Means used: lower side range 12.6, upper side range 13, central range 11.8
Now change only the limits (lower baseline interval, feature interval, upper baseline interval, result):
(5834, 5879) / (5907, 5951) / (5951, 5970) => 1.1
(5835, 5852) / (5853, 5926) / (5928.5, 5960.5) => 5.2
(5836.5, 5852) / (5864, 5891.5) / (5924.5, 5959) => 2.0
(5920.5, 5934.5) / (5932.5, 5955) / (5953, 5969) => 0.4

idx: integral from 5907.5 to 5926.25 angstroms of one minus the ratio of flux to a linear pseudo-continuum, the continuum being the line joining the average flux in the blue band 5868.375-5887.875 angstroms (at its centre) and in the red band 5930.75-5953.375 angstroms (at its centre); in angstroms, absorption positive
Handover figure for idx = 0.4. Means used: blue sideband 12.6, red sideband 12.9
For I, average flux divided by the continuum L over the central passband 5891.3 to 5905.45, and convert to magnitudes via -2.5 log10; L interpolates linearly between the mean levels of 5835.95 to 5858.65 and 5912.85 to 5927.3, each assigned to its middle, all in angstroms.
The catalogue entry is 0.12 mag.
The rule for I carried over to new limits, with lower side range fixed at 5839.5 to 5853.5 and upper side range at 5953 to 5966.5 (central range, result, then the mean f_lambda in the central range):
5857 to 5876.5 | 0.08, 12.5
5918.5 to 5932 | 0.01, 13.1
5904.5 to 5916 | 0.10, 12.1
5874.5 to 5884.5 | 0.07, 12.5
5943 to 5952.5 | 0.02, 12.9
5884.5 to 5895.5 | 0.21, 10.9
